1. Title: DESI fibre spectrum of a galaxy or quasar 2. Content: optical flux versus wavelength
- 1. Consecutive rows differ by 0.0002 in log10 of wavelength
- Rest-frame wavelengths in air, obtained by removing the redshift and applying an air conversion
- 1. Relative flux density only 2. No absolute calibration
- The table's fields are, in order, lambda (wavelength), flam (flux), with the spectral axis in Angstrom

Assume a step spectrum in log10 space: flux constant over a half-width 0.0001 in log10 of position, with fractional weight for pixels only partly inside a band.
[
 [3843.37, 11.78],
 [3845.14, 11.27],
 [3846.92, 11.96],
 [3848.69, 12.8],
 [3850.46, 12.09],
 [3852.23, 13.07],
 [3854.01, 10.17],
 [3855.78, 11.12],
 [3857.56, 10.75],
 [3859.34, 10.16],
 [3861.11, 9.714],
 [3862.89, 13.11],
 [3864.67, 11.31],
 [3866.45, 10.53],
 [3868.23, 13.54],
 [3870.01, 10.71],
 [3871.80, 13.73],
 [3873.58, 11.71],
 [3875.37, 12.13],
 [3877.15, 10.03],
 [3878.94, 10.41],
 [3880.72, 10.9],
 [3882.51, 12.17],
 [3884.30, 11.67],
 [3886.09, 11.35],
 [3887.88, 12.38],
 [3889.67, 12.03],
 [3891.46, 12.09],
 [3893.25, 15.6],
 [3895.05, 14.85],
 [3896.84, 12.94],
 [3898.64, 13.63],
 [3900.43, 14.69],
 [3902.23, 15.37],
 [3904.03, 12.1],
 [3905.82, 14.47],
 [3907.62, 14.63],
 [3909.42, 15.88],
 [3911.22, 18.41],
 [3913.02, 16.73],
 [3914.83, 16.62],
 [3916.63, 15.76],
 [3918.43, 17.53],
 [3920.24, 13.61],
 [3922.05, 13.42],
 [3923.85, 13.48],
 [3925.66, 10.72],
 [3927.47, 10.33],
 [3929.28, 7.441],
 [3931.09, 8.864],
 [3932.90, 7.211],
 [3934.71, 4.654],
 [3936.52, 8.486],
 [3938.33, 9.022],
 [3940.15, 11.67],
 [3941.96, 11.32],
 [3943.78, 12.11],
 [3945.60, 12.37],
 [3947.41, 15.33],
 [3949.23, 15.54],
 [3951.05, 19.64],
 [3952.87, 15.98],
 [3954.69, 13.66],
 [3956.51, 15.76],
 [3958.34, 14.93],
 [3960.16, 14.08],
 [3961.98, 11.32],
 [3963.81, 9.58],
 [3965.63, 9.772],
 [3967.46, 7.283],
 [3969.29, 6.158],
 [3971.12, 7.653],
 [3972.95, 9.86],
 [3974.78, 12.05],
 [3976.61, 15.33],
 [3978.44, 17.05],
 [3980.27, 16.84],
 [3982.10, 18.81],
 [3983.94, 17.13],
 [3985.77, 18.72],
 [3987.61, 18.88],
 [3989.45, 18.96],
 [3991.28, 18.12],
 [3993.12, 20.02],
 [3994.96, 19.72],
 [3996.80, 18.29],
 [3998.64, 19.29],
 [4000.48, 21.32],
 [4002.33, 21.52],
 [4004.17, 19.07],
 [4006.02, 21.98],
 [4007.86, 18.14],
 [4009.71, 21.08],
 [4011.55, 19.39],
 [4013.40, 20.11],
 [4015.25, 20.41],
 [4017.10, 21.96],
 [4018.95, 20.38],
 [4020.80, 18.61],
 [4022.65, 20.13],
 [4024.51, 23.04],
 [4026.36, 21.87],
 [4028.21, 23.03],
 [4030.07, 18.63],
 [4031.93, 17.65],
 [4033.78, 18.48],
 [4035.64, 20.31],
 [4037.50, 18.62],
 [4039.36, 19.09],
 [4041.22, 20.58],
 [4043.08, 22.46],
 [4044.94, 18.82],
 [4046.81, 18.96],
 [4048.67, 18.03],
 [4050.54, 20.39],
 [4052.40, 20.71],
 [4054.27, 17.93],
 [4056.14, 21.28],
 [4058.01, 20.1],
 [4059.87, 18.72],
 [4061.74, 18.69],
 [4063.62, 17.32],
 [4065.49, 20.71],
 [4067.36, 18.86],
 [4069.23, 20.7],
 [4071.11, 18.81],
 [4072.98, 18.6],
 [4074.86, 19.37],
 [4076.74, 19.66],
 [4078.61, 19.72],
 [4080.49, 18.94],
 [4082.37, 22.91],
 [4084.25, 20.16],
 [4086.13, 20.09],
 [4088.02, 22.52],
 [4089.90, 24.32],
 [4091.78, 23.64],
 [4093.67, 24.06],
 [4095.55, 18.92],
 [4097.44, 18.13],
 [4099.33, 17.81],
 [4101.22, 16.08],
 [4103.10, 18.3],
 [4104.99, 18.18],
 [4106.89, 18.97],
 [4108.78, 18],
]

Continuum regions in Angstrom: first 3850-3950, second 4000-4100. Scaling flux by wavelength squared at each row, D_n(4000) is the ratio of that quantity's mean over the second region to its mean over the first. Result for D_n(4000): 1.76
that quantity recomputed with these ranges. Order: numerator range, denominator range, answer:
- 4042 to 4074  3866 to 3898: 1.75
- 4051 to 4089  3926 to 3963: 1.76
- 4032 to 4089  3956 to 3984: 1.64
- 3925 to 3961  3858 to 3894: 1.06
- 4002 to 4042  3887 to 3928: 1.50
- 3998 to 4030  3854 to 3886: 1.95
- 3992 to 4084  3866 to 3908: 1.69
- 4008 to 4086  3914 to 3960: 1.66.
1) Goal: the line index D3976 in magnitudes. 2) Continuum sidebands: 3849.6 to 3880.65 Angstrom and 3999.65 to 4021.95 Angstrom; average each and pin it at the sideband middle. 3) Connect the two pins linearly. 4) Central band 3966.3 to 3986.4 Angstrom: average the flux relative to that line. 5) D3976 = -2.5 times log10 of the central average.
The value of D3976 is 0.353 mag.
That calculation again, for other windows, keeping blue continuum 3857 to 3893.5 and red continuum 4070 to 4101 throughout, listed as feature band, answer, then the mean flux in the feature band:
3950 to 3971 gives 0.22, 12.4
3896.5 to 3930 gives -0.08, 14.1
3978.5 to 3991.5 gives -0.12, 18.1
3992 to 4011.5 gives -0.18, 20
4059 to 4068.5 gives 0.03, 18.9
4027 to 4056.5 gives -0.06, 19.7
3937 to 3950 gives 0.18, 12.3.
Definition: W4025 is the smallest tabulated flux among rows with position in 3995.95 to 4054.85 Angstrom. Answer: 17.65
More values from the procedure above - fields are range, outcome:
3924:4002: 4.654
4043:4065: 17.32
